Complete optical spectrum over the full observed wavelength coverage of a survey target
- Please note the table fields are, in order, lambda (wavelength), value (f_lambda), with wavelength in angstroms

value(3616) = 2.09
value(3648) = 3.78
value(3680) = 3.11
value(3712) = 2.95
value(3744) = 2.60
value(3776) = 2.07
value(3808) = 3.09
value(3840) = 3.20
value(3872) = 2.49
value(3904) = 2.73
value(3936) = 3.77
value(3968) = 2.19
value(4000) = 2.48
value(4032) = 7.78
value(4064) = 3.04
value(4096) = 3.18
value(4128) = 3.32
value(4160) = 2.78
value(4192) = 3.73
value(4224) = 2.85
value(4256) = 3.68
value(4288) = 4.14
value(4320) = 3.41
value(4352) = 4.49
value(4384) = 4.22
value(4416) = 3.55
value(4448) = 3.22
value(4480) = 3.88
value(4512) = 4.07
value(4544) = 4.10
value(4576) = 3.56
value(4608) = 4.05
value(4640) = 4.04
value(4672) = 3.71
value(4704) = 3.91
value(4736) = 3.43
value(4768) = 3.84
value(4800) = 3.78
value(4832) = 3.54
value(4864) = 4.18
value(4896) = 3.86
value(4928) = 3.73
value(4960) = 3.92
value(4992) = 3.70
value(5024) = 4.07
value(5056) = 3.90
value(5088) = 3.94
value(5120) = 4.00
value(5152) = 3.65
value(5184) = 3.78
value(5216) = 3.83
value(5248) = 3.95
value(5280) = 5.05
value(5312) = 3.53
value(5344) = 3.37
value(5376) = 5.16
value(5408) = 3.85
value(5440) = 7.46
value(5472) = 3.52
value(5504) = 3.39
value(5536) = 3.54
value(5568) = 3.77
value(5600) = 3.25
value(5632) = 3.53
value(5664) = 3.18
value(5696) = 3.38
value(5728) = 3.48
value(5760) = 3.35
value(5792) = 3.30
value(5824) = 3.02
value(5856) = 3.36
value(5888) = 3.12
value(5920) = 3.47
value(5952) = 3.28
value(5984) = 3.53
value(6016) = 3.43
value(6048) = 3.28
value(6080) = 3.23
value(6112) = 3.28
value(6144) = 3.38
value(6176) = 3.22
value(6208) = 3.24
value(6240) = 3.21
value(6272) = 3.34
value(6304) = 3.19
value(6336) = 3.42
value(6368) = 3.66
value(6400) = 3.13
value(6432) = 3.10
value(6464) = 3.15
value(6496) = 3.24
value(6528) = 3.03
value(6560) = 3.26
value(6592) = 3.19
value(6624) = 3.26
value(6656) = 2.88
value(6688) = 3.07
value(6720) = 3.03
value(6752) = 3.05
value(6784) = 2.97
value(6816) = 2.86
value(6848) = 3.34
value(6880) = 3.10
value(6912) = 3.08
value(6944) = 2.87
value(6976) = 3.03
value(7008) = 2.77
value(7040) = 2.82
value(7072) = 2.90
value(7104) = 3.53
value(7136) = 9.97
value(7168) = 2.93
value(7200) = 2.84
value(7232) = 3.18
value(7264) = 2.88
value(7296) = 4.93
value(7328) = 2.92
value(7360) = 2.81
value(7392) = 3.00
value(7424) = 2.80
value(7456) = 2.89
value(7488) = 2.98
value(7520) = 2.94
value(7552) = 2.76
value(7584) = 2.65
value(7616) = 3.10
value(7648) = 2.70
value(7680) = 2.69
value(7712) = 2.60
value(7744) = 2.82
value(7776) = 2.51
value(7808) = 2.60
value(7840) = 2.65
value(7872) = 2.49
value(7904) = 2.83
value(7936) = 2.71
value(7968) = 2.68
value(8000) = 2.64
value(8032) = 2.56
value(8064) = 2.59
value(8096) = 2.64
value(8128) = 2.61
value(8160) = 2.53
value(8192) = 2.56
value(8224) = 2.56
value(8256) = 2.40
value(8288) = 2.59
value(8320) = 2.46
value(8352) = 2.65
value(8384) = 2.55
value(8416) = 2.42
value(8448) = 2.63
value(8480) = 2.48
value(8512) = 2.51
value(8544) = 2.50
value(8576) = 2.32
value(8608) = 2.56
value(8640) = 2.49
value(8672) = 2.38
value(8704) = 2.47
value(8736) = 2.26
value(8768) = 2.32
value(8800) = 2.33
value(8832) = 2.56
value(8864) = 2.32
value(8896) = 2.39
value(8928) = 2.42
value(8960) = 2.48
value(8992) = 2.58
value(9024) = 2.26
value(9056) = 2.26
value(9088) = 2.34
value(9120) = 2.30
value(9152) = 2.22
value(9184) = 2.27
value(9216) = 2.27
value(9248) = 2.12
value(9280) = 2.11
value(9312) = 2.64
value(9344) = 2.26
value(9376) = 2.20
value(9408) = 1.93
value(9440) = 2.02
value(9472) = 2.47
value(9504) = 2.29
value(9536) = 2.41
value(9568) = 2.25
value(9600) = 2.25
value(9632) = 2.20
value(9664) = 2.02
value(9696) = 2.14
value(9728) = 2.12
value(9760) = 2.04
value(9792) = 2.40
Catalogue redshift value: 0.08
